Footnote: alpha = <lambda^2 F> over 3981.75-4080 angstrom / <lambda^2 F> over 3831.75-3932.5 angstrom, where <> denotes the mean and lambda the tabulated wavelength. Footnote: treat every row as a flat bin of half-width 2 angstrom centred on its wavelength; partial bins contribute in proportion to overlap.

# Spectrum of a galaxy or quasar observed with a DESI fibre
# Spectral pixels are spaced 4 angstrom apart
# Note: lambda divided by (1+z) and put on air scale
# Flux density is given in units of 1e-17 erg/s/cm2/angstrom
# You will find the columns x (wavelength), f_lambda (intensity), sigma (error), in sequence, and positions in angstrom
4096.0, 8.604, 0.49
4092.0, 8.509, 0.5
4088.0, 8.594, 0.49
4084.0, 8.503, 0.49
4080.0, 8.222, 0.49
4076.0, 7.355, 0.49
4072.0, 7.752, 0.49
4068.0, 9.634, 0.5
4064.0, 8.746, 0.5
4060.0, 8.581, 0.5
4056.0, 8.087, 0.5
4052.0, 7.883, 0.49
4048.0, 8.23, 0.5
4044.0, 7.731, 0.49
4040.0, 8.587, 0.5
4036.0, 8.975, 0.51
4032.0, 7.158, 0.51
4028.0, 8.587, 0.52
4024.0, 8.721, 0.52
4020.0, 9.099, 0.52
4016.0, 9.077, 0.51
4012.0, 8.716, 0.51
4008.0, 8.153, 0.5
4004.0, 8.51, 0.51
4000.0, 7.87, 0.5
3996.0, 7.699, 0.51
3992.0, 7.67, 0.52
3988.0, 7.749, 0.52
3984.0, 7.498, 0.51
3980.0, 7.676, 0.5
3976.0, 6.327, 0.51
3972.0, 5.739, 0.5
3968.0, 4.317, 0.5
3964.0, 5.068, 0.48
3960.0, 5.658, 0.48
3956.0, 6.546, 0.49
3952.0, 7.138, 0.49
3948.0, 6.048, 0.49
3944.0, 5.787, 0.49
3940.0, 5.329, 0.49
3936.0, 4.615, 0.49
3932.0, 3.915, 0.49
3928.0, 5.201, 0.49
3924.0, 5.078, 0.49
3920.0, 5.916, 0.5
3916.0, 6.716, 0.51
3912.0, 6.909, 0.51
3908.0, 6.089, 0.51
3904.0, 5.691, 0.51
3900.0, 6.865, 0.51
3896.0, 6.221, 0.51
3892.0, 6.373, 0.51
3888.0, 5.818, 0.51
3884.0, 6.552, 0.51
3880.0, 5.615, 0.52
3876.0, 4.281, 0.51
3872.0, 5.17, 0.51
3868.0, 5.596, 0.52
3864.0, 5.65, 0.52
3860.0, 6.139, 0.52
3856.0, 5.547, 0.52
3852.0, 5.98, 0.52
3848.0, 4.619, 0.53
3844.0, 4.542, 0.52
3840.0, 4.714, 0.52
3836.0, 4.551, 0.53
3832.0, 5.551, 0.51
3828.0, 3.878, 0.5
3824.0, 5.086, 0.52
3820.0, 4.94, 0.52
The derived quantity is 1.58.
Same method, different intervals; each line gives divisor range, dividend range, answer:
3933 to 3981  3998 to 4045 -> 1.51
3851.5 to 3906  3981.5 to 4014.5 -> 1.46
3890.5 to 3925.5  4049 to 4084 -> 1.44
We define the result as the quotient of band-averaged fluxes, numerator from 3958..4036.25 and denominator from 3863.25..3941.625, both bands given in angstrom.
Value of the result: 1.3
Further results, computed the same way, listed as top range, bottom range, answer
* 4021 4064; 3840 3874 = 1.55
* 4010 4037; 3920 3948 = 1.68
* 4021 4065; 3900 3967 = 1.45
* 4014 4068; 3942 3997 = 1.31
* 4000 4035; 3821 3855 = 1.74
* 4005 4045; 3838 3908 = 1.51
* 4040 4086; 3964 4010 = 1.16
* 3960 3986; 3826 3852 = 1.28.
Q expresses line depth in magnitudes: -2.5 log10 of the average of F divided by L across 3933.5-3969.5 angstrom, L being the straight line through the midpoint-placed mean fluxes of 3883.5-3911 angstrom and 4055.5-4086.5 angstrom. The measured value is 0.23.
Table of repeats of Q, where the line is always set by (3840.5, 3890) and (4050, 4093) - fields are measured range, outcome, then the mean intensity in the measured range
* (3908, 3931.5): 0.06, 5.84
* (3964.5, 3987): 0.12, 6.29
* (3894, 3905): -0.07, 6.31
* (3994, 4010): -0.10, 8.06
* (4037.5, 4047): -0.04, 8.21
